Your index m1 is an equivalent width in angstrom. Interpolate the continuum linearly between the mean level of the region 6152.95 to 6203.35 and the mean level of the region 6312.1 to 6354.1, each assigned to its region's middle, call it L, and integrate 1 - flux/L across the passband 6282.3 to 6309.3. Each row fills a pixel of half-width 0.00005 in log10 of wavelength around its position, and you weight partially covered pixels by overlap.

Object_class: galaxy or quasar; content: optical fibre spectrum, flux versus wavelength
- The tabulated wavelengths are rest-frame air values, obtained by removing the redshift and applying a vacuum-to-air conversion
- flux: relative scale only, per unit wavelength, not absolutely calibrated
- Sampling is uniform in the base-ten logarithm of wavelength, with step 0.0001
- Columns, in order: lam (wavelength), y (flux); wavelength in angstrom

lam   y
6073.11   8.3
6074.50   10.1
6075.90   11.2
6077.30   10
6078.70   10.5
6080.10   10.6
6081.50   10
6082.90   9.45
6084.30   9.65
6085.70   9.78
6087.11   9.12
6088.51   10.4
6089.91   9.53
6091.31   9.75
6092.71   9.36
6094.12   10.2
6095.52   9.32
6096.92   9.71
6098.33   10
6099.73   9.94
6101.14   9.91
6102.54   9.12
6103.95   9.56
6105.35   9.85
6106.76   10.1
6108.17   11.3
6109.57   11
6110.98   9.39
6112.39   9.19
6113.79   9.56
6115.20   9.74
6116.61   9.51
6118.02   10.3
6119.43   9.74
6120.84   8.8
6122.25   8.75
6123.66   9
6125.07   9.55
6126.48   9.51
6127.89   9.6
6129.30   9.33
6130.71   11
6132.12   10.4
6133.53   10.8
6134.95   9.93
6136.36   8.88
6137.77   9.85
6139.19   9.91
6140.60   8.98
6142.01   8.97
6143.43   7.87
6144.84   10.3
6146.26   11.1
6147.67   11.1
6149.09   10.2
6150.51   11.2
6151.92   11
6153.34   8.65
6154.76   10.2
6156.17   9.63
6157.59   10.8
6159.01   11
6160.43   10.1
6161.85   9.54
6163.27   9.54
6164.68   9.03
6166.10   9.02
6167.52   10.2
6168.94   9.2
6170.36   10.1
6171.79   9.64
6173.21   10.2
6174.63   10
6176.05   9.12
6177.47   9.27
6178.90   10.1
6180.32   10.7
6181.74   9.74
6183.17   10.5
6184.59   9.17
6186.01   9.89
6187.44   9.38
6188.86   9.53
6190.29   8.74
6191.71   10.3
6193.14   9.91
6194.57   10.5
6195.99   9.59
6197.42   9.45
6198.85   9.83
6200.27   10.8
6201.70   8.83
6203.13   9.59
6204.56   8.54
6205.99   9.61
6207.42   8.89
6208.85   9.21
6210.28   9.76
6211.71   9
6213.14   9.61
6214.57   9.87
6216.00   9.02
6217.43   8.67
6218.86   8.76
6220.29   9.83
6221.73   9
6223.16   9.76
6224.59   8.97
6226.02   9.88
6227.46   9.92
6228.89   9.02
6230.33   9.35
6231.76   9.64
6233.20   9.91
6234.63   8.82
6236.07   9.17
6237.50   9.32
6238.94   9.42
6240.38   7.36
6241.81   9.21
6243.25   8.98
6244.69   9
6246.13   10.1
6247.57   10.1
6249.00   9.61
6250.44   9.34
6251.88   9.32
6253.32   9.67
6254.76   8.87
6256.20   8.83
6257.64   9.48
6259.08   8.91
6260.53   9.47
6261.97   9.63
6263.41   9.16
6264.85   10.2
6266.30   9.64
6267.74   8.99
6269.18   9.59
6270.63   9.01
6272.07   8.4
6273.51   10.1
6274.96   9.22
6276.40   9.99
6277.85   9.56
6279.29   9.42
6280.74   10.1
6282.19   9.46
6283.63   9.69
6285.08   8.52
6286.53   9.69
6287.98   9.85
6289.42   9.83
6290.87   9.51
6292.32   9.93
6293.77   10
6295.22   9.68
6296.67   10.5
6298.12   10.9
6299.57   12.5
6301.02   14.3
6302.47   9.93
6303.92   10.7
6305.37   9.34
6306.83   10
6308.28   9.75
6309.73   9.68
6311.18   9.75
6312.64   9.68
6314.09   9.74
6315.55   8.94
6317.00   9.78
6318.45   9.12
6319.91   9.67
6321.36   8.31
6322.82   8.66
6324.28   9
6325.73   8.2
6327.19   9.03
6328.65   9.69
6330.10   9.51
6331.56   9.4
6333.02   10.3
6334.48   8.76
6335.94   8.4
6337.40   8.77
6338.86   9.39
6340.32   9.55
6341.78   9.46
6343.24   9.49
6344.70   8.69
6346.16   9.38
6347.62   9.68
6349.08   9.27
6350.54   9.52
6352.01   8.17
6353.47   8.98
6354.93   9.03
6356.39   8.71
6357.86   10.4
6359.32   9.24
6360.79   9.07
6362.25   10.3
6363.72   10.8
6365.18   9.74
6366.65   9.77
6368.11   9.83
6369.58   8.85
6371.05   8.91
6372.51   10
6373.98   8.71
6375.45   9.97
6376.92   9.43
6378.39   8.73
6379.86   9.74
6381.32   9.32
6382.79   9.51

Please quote -2.61 angstrom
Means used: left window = 9.78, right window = 9.19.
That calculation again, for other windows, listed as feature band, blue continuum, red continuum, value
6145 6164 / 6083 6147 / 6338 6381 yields -1.3 angstrom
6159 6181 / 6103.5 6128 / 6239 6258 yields -0.6 angstrom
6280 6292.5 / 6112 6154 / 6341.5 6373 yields -0.1 angstrom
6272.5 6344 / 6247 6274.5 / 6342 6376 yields -2.2 angstrom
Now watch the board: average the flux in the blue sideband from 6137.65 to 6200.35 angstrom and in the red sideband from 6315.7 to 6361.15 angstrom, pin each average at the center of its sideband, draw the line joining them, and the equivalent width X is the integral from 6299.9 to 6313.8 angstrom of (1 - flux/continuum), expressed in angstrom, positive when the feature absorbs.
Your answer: -1.6 angstrom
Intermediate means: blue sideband 9.85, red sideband 9.18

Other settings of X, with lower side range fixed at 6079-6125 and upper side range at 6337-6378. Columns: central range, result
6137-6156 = -0.5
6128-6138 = -0.3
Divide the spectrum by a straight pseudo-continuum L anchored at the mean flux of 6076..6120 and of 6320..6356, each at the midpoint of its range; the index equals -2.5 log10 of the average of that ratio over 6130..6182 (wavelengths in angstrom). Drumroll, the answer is -0.03 mag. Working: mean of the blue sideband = 9.87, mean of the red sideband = 9.12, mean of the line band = 9.93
